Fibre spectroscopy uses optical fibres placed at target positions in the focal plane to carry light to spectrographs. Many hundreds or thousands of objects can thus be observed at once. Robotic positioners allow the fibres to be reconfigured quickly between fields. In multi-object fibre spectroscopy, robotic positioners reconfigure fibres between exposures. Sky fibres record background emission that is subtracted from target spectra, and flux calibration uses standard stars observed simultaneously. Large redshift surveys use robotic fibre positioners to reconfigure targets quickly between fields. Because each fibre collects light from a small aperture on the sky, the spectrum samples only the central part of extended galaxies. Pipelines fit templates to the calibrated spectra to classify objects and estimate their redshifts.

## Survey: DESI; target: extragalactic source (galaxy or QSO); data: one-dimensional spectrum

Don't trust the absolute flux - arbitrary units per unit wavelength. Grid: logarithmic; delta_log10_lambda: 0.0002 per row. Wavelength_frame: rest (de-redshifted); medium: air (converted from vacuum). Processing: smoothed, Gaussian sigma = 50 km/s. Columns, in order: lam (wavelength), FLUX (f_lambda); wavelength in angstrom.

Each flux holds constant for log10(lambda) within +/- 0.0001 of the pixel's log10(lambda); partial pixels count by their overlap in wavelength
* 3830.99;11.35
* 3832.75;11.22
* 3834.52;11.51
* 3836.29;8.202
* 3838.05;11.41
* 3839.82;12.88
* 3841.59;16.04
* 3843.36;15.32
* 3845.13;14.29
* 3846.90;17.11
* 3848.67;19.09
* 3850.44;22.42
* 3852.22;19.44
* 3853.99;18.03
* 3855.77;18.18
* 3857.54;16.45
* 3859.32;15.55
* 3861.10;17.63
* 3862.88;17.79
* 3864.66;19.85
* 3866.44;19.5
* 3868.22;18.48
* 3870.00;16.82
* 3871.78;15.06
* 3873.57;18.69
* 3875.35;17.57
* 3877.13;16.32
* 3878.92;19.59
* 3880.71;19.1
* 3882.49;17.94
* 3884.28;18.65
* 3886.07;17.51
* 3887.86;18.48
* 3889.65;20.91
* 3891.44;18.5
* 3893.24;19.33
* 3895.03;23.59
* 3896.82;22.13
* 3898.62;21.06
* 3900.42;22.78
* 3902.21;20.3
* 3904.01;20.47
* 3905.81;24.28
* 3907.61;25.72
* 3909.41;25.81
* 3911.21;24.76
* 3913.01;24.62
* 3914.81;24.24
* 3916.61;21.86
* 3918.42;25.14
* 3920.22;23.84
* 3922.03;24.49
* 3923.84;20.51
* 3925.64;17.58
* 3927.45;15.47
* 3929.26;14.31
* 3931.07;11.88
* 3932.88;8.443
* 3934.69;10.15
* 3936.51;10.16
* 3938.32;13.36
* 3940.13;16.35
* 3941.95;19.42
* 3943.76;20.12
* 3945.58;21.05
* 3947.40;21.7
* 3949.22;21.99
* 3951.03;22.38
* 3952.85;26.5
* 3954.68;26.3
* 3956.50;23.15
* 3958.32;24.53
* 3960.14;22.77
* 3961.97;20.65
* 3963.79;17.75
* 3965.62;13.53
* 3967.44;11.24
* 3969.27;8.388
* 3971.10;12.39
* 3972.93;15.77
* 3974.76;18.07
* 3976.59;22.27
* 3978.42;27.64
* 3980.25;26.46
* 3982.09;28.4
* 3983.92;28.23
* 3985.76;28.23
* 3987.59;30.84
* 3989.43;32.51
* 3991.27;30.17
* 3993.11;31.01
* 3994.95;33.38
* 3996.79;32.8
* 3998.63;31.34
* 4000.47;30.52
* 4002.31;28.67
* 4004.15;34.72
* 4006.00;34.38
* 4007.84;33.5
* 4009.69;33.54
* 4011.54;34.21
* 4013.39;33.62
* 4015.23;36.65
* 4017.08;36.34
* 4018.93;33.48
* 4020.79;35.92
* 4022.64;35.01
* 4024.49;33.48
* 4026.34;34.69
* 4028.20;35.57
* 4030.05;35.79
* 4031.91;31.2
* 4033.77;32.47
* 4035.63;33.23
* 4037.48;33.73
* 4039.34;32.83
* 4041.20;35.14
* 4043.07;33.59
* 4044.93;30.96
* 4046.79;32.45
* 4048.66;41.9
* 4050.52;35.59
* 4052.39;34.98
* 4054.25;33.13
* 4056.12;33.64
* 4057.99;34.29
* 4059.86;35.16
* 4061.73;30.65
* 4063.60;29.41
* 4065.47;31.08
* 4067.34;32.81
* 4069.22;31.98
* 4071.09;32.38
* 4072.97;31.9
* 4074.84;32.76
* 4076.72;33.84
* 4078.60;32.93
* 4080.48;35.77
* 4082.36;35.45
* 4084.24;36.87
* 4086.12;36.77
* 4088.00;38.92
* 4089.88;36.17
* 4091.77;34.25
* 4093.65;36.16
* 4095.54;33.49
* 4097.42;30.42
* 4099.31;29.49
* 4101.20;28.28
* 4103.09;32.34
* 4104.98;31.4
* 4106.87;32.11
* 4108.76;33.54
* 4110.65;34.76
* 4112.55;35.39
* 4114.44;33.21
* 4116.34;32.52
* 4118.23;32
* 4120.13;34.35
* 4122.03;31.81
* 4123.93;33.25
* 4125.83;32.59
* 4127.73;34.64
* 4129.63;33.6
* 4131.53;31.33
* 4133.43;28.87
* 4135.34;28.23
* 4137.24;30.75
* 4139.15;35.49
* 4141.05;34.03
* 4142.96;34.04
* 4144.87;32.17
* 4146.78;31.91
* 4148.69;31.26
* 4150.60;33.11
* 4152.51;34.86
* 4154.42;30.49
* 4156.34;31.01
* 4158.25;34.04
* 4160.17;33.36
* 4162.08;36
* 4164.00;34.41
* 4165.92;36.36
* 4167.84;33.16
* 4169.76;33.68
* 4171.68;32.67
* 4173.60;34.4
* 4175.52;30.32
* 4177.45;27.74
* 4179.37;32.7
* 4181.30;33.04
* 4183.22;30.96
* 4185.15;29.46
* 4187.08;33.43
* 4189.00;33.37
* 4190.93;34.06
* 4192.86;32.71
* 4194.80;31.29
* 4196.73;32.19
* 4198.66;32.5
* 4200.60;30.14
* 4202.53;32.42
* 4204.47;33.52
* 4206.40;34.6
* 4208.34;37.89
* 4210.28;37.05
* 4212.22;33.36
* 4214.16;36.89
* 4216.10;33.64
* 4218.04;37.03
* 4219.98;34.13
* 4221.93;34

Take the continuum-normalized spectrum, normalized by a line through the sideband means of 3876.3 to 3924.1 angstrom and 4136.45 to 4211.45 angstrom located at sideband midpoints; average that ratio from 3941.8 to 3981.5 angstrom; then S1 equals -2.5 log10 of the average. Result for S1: 0.19 mag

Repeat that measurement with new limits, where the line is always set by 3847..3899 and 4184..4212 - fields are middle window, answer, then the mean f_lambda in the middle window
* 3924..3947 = 0.38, 15.2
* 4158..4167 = -0.11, 34.9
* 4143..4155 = -0.05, 32.5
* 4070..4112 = -0.18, 33.6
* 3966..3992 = 0.04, 22.7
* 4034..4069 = -0.25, 33.5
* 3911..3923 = -0.17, 24.1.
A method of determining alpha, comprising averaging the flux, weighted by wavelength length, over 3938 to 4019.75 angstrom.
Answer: 25.7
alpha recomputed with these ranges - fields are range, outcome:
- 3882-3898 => 19.7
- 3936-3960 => 20.8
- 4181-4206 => 32.3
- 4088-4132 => 33.1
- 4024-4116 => 33.6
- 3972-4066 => 32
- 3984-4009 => 31.6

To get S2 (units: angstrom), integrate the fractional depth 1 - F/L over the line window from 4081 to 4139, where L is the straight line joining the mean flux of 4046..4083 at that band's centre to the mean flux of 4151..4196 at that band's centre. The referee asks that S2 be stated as 0.2 angstrom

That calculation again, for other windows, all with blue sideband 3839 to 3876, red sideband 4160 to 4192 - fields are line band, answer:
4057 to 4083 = -4.8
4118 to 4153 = -1.8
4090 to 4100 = -1.4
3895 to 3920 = -4.4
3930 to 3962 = 4.3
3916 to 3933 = 1.6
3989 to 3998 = -3.0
